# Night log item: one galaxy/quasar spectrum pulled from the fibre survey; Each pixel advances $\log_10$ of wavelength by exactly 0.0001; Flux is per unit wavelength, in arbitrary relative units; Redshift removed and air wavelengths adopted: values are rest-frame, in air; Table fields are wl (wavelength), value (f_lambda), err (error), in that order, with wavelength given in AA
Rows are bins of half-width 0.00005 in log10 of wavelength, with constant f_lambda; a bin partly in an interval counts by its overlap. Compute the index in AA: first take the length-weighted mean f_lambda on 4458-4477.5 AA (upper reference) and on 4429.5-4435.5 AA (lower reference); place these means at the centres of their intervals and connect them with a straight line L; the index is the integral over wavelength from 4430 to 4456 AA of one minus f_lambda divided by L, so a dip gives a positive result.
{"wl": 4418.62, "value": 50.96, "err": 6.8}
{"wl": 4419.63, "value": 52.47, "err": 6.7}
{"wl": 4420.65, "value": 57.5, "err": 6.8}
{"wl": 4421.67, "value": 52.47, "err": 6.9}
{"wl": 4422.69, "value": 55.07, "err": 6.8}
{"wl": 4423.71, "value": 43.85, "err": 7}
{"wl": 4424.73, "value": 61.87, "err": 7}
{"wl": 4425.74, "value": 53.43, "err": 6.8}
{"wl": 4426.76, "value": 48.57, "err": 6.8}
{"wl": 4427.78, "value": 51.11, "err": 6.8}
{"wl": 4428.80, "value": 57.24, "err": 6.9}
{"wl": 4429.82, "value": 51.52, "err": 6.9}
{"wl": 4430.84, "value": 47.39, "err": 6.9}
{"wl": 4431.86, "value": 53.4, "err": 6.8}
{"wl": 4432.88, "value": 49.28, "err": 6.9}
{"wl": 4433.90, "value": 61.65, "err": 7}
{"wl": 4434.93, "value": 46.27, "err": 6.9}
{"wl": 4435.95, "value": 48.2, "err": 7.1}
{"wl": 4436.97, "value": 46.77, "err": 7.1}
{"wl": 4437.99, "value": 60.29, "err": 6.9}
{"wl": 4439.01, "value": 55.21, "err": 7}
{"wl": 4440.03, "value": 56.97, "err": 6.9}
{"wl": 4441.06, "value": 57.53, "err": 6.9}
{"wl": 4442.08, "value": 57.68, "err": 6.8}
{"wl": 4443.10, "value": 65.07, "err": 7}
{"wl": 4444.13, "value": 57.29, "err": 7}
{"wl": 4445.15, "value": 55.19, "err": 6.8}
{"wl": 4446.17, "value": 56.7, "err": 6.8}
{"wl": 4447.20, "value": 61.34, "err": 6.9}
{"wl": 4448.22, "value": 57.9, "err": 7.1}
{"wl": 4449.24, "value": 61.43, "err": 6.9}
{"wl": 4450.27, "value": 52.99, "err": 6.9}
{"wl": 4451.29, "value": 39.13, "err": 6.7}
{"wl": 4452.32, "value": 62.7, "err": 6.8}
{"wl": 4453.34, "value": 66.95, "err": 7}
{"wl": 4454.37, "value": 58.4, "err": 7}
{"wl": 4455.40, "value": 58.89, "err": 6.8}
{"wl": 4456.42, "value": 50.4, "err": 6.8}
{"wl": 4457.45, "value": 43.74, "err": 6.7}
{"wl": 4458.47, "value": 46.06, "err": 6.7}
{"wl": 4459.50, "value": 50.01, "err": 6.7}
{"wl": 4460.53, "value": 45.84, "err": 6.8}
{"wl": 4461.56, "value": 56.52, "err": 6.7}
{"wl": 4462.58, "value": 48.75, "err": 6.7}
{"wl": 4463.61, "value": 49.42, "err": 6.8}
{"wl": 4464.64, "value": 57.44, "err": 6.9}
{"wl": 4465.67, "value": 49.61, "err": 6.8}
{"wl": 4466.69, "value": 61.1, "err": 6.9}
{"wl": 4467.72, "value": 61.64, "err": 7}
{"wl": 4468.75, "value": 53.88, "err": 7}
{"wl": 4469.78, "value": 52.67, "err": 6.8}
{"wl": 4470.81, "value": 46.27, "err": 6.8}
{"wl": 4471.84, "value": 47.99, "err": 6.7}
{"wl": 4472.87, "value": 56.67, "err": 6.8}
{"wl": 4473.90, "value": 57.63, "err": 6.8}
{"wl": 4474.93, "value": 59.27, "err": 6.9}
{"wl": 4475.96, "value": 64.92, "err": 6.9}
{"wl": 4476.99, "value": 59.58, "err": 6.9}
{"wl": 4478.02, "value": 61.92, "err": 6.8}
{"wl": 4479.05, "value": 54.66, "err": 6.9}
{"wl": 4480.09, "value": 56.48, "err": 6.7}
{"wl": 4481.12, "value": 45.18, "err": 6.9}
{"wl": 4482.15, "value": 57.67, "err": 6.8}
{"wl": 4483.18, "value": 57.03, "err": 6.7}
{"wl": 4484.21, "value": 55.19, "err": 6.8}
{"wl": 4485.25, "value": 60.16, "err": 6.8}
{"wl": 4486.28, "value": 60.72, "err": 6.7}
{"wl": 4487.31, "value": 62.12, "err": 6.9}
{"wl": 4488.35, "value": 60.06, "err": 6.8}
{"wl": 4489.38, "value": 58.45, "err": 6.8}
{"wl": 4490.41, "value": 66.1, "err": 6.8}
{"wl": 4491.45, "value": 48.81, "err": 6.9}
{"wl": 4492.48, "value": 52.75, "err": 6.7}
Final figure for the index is -1.72 AA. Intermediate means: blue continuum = 51.5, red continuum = 54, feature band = 55.7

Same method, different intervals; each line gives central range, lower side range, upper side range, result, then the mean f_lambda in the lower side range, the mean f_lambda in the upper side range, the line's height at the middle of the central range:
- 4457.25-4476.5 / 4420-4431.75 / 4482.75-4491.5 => 1.3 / 52.7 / 59.3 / 57.1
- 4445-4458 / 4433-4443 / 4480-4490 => -0.1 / 54.7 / 57.5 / 55.5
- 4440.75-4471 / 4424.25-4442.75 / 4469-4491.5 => 0.2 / 53.7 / 56.9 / 55.2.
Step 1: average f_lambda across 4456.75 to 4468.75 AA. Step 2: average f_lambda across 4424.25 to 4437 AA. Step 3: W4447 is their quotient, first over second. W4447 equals 0.99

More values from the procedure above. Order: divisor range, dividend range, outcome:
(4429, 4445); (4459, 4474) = 0.97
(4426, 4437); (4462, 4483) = 1.08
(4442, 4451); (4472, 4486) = 0.99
